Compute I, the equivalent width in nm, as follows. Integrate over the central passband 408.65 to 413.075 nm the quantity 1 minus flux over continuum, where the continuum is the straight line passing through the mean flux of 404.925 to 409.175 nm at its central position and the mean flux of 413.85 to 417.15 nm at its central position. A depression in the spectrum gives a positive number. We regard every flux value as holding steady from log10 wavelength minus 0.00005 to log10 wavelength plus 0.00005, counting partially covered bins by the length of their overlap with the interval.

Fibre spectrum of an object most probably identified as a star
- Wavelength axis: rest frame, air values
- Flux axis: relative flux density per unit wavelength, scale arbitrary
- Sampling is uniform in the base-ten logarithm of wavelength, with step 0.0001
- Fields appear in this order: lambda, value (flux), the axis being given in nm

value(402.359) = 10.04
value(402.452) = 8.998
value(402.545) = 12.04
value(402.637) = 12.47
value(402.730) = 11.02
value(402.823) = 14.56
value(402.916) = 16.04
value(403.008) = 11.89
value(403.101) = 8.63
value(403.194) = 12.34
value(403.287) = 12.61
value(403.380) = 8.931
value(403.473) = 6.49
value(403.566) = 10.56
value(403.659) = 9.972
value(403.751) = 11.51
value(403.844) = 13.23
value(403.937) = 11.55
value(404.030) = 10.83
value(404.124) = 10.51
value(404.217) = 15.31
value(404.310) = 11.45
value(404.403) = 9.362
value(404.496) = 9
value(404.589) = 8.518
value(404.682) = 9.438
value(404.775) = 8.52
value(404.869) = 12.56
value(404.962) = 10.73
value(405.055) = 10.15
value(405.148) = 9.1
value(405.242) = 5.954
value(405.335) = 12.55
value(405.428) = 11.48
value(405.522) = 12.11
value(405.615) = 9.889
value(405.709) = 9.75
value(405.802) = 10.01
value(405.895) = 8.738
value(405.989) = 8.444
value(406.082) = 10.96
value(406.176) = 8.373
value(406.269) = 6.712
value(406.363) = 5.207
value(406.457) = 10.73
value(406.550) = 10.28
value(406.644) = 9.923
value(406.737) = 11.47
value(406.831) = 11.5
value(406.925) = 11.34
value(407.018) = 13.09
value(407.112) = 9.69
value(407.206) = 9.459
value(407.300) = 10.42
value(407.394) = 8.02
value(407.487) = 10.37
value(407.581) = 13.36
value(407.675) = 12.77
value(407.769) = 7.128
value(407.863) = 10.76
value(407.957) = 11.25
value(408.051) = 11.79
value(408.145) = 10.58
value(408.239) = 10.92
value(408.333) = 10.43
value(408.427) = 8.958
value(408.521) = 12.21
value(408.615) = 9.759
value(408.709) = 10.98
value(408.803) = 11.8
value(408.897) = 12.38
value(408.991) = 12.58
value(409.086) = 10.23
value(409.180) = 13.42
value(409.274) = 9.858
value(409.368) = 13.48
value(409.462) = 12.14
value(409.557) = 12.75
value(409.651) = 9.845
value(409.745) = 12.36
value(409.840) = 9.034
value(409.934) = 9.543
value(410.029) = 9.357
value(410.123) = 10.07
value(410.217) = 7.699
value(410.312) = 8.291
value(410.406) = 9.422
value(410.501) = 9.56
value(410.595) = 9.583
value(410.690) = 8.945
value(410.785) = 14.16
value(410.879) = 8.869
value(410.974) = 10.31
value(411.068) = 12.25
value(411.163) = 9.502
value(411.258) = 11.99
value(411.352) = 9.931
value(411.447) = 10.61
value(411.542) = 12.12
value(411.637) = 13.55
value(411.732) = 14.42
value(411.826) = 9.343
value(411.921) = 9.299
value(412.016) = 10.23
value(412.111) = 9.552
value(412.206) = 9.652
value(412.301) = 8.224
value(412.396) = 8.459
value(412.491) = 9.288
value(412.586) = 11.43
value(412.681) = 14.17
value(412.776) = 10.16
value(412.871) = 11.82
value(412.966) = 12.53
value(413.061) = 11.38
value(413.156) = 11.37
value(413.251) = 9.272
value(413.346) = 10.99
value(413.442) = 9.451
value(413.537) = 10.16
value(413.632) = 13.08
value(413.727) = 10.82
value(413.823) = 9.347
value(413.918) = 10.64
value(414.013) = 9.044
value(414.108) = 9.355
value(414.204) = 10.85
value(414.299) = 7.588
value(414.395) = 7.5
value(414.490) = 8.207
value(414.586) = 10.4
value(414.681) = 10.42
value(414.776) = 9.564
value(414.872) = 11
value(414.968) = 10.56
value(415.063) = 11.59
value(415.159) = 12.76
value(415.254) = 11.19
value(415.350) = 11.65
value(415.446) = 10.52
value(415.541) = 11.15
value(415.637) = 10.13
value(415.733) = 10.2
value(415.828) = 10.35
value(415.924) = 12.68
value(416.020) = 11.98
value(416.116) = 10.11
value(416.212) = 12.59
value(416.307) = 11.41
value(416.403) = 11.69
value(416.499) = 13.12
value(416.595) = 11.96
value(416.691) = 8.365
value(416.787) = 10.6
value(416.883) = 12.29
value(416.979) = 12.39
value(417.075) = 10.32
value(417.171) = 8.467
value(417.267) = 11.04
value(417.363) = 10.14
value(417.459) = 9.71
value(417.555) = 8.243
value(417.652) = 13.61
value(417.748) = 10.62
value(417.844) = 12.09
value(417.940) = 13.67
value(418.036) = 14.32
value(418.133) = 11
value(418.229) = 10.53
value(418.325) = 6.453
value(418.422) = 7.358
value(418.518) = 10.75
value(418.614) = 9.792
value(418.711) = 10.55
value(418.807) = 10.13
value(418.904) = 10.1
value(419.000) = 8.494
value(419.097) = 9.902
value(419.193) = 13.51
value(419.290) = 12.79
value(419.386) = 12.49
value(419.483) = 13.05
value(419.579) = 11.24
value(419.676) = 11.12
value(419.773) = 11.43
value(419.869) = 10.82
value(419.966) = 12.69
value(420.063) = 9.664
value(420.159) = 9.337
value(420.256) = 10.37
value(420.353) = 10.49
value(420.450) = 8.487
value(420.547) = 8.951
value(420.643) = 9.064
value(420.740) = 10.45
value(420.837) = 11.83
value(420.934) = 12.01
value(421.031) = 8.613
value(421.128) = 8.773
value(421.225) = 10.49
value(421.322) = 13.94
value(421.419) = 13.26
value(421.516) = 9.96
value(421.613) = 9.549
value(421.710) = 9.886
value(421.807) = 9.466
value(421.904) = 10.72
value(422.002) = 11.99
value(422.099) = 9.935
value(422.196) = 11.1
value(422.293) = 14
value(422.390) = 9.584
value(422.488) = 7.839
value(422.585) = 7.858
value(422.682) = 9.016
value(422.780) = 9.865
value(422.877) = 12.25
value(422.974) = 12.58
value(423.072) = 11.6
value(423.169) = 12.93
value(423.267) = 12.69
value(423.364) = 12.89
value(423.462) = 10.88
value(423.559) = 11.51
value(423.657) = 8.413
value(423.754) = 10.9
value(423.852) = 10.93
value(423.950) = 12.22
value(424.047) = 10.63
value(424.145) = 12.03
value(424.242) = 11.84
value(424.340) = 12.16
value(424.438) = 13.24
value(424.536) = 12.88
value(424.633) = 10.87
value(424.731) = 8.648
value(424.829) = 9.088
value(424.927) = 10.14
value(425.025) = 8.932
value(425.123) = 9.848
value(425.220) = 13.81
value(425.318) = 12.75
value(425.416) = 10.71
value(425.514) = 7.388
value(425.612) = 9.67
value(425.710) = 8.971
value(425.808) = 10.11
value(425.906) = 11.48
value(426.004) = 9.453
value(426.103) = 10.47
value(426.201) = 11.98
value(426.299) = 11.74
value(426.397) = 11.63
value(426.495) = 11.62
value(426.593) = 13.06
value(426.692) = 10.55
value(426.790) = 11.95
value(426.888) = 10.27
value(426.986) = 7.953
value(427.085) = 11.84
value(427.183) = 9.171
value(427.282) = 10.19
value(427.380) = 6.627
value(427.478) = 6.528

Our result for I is -0.114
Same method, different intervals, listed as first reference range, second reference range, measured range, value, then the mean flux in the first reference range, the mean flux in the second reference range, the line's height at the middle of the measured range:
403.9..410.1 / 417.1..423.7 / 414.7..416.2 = -0.06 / 10.5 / 10.7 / 10.6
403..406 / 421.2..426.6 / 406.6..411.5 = -0.09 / 10.4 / 10.9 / 10.5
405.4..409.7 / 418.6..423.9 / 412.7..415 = 0.09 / 10.6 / 10.8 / 10.7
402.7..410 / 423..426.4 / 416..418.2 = -0.08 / 10.7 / 11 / 10.9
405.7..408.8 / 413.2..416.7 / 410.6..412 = -0.08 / 10.2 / 10.6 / 10.4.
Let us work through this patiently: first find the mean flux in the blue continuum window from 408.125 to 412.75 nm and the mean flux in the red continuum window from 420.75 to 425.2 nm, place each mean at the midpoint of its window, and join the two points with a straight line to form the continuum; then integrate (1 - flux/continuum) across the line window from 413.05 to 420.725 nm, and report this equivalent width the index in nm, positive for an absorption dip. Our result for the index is 0.101 nm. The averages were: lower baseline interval 10.7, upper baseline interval 10.9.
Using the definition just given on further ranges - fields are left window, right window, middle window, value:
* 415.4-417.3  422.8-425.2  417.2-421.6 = 0.17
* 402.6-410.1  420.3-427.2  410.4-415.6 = 0.08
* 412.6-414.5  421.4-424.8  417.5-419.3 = 0.01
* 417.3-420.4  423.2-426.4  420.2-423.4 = 0.06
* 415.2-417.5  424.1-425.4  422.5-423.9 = 0.03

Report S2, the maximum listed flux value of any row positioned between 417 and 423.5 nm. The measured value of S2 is 14.32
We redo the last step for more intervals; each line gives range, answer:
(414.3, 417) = 13.12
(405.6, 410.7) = 13.48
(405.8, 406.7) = 10.96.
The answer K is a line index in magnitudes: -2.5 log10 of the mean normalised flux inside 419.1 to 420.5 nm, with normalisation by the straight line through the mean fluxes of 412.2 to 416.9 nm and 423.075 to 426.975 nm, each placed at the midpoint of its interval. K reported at -0.03 mag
